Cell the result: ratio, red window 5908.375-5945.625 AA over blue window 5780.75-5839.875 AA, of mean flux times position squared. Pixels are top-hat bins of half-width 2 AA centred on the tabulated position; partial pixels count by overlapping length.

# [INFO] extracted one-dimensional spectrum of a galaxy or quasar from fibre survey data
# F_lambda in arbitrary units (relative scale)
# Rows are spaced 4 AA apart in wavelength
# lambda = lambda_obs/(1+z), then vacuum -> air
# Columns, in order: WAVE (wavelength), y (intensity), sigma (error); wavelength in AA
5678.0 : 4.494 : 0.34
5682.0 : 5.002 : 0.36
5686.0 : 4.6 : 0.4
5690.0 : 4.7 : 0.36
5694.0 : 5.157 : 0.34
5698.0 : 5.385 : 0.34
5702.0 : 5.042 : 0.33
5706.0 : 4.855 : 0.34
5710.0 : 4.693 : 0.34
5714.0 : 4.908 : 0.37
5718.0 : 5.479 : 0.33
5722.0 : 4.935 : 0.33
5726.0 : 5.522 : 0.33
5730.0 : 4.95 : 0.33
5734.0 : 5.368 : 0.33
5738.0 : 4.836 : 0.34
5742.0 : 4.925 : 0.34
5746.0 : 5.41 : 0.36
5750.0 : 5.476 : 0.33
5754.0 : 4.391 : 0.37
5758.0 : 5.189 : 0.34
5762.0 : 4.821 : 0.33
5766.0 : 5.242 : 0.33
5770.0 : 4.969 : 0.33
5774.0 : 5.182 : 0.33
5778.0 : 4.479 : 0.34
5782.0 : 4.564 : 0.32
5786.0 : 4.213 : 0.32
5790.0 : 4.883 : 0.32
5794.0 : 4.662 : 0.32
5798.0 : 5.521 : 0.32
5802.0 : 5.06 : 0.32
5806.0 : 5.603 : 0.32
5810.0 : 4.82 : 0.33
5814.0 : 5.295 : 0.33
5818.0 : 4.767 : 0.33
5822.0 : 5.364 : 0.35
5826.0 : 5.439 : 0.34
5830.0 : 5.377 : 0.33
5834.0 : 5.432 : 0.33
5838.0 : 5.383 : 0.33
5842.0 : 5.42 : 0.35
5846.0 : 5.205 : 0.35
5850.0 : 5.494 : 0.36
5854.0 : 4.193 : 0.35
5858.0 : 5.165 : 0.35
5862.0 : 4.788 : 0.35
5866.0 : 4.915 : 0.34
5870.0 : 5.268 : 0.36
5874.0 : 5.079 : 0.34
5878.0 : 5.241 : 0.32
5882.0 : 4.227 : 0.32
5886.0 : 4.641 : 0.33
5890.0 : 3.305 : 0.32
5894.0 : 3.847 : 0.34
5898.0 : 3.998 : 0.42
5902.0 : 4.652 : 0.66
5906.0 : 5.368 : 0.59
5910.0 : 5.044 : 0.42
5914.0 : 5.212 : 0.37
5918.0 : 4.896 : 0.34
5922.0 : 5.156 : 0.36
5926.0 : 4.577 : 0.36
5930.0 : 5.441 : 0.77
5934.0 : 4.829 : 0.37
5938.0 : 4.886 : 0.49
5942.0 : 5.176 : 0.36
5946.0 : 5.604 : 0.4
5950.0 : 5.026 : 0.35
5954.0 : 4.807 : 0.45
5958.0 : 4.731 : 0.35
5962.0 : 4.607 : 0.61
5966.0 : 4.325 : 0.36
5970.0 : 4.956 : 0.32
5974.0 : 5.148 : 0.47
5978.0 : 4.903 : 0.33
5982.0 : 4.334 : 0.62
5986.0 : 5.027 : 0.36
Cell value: 1.0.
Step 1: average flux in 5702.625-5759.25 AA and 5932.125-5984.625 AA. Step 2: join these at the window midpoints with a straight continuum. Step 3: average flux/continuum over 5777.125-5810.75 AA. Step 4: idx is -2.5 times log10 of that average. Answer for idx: 0.03 mag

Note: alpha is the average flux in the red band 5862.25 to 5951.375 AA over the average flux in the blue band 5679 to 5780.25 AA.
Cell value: 0.96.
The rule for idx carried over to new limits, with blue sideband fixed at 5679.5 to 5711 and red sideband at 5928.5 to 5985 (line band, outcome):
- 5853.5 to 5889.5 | 0.03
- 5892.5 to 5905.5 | 0.14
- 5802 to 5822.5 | -0.05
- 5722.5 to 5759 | -0.04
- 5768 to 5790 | 0.05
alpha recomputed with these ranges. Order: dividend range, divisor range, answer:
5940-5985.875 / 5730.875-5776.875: 0.96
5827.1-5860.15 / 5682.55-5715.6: 1.06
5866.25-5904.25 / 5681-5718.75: 0.91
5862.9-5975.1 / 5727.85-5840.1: 0.95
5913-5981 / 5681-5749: 0.98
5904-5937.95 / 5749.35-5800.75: 1.04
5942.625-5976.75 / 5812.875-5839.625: 0.93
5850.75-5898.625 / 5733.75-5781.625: 0.92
